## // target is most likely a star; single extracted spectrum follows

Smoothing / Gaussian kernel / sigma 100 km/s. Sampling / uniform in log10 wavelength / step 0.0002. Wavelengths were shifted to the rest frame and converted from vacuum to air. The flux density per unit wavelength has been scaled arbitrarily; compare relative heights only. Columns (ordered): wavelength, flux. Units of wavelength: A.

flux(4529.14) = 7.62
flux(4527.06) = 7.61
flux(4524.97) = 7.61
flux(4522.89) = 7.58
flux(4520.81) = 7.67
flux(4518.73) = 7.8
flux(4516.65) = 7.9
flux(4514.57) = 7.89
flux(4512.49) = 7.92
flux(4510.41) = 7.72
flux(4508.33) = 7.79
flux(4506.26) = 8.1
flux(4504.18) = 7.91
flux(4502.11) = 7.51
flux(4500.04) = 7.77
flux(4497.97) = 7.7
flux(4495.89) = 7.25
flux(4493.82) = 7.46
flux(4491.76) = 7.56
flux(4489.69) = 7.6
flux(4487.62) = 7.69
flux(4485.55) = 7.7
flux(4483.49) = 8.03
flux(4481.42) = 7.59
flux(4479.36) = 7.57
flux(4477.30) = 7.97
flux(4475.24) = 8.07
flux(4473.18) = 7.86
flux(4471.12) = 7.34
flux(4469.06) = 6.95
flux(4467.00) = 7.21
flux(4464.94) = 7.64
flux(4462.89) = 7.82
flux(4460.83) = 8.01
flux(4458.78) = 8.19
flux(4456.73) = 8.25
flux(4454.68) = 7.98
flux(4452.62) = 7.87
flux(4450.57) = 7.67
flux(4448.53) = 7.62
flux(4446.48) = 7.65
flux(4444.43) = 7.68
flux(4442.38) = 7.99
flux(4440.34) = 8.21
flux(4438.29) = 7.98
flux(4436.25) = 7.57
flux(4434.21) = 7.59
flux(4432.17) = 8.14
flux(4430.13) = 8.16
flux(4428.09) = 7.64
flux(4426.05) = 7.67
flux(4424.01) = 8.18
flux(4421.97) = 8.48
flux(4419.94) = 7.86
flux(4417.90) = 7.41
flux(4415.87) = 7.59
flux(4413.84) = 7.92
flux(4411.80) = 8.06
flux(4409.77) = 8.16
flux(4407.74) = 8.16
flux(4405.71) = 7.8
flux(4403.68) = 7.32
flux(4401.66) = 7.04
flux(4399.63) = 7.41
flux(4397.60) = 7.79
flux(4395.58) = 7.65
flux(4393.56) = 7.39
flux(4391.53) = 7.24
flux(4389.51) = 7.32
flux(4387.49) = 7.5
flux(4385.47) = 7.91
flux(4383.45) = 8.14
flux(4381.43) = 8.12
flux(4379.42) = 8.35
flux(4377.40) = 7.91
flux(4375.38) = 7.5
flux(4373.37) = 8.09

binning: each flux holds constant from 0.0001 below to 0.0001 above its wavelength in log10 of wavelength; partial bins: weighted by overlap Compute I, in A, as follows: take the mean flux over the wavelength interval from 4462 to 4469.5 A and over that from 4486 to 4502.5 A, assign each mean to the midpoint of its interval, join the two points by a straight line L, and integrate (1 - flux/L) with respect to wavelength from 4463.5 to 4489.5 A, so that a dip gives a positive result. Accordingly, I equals -0.5 A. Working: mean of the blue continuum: 7.43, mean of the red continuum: 7.57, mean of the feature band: 7.64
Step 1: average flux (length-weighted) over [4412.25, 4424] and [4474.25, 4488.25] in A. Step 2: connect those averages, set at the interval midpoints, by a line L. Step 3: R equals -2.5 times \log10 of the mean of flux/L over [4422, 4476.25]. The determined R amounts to 0.00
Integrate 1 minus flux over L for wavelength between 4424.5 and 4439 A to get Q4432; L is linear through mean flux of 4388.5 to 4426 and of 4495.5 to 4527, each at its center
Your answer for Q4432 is -0.21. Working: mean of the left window 7.71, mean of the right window 7.75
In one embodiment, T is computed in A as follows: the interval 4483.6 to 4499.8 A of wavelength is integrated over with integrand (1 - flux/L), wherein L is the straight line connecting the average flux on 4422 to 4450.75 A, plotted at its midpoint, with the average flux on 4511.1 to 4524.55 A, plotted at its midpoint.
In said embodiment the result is 0.4 A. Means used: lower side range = 7.87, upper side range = 7.78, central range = 7.6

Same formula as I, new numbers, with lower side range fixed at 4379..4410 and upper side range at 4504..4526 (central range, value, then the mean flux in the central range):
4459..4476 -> 0.3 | 7.63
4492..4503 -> 0.3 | 7.54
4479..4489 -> 0.1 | 7.72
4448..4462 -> -0.4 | 7.95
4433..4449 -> -0.1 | 7.8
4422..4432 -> -0.4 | 7.98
